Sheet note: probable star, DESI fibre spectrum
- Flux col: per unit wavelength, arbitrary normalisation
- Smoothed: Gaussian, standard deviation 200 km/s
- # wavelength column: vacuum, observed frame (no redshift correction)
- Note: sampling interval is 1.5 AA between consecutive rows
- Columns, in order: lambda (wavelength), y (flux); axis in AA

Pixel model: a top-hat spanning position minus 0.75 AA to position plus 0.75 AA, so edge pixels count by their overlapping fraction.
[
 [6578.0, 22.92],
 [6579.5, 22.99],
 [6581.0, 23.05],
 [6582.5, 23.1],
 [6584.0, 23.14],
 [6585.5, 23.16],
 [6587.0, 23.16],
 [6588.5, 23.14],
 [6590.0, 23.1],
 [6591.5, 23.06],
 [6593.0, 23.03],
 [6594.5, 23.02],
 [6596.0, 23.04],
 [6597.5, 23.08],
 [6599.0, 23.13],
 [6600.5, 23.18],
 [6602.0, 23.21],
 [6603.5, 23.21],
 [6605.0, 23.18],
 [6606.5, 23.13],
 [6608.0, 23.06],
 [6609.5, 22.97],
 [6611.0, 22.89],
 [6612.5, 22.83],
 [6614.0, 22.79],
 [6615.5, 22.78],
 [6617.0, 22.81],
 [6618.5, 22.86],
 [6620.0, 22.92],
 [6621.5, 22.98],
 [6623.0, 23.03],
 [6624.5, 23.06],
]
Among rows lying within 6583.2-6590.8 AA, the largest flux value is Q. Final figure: 23.16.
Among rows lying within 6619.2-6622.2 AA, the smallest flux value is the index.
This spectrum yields 22.92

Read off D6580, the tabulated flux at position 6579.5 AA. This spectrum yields 22.99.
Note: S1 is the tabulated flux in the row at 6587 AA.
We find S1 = 23.16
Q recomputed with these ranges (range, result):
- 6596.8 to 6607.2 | 23.21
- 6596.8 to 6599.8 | 23.13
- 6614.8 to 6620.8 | 22.92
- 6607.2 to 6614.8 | 23.06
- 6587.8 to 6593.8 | 23.14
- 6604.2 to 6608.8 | 23.18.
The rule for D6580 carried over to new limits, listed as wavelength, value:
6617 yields 22.81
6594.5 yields 23.02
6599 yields 23.13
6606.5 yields 23.13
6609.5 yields 22.97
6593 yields 23.03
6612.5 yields 22.83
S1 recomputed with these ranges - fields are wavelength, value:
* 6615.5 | 22.78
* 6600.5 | 23.18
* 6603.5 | 23.21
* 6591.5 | 23.06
